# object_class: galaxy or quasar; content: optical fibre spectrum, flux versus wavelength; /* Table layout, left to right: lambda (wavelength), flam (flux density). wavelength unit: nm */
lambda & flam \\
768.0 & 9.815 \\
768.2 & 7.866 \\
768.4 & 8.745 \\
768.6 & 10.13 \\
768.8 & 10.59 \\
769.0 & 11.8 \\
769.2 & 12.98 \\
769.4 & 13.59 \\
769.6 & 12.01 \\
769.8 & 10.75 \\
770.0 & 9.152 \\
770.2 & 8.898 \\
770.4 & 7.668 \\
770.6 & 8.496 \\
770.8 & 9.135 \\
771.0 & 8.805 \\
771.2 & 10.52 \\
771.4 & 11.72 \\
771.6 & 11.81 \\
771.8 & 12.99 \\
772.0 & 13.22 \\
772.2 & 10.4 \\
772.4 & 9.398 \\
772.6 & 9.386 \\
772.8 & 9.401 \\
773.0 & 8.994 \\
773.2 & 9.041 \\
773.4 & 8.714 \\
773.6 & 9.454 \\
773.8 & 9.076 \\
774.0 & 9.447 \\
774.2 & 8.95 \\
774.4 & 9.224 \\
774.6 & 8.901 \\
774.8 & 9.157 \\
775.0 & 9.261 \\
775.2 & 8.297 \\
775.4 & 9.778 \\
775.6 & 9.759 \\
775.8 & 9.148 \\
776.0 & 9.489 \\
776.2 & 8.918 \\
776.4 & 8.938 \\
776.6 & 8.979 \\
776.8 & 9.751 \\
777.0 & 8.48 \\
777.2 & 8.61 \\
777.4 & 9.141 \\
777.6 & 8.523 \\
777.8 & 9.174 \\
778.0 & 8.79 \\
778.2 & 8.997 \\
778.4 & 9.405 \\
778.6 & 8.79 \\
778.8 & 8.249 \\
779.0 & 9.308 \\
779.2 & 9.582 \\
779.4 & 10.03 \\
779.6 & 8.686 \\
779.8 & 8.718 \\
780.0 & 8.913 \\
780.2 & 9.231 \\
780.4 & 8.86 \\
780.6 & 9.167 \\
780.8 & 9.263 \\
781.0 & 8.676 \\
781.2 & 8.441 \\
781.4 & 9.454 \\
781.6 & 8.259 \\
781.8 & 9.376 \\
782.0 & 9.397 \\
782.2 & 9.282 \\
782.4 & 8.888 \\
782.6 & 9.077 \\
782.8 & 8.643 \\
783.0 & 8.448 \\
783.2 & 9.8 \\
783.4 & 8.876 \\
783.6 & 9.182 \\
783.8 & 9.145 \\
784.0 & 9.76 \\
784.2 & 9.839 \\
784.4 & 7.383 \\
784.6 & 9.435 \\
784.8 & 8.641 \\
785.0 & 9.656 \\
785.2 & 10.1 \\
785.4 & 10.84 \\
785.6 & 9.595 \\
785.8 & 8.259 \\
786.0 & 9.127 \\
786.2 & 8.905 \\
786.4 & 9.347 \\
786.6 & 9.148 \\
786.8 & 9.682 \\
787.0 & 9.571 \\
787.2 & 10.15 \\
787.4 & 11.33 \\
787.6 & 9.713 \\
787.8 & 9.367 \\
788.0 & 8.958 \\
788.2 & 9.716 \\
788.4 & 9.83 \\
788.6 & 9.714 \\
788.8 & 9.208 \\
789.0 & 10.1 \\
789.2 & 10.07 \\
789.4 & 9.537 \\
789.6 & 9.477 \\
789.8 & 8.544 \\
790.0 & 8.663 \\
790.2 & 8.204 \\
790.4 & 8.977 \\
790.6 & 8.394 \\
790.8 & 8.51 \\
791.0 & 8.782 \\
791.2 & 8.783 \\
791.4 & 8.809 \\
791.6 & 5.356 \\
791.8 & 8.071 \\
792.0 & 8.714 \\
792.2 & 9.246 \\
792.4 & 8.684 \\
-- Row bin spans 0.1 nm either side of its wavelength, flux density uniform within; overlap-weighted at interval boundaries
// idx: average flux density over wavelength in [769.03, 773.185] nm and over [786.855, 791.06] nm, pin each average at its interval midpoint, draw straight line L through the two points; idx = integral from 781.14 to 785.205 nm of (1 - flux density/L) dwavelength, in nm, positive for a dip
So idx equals 0.270 nm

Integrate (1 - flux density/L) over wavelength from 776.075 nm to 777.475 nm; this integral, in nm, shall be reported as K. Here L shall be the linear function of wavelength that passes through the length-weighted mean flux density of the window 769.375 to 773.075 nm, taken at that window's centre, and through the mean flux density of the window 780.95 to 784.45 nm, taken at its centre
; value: 0.10 nm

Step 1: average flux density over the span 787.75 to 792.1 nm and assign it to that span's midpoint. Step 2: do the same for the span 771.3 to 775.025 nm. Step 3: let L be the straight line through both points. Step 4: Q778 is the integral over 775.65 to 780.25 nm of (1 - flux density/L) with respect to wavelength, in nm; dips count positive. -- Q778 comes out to 0.28 nm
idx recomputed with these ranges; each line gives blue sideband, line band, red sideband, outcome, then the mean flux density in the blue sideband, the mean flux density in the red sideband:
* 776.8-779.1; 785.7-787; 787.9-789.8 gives 0.04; 8.9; 9.57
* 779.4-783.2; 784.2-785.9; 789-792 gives -0.08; 8.98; 8.64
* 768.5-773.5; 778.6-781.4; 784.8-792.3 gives 0.22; 10.4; 9.19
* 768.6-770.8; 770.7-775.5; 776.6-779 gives 0.03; 10.5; 8.92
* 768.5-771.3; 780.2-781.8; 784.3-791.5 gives 0.13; 10.3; 9.29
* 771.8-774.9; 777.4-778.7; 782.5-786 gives 0.07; 9.63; 9.21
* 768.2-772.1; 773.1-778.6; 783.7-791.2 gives 0.60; 10.6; 9.34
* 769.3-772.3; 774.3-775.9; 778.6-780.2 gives 0.10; 10.6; 9.06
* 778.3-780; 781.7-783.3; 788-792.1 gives -0.02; 9.09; 8.88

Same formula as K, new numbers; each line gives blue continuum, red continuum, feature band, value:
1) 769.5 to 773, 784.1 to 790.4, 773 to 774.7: 0.16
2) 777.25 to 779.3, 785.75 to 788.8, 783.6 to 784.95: 0.04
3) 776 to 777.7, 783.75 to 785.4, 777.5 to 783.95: 0.09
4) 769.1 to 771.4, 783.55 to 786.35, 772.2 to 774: 0.14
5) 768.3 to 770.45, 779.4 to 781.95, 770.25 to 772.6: 0.01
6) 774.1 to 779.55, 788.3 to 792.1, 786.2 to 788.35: -0.19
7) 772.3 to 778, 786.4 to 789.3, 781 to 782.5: 0.07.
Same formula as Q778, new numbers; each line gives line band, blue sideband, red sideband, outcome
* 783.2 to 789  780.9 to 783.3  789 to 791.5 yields -0.32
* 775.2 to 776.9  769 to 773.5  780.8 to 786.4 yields 0.10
